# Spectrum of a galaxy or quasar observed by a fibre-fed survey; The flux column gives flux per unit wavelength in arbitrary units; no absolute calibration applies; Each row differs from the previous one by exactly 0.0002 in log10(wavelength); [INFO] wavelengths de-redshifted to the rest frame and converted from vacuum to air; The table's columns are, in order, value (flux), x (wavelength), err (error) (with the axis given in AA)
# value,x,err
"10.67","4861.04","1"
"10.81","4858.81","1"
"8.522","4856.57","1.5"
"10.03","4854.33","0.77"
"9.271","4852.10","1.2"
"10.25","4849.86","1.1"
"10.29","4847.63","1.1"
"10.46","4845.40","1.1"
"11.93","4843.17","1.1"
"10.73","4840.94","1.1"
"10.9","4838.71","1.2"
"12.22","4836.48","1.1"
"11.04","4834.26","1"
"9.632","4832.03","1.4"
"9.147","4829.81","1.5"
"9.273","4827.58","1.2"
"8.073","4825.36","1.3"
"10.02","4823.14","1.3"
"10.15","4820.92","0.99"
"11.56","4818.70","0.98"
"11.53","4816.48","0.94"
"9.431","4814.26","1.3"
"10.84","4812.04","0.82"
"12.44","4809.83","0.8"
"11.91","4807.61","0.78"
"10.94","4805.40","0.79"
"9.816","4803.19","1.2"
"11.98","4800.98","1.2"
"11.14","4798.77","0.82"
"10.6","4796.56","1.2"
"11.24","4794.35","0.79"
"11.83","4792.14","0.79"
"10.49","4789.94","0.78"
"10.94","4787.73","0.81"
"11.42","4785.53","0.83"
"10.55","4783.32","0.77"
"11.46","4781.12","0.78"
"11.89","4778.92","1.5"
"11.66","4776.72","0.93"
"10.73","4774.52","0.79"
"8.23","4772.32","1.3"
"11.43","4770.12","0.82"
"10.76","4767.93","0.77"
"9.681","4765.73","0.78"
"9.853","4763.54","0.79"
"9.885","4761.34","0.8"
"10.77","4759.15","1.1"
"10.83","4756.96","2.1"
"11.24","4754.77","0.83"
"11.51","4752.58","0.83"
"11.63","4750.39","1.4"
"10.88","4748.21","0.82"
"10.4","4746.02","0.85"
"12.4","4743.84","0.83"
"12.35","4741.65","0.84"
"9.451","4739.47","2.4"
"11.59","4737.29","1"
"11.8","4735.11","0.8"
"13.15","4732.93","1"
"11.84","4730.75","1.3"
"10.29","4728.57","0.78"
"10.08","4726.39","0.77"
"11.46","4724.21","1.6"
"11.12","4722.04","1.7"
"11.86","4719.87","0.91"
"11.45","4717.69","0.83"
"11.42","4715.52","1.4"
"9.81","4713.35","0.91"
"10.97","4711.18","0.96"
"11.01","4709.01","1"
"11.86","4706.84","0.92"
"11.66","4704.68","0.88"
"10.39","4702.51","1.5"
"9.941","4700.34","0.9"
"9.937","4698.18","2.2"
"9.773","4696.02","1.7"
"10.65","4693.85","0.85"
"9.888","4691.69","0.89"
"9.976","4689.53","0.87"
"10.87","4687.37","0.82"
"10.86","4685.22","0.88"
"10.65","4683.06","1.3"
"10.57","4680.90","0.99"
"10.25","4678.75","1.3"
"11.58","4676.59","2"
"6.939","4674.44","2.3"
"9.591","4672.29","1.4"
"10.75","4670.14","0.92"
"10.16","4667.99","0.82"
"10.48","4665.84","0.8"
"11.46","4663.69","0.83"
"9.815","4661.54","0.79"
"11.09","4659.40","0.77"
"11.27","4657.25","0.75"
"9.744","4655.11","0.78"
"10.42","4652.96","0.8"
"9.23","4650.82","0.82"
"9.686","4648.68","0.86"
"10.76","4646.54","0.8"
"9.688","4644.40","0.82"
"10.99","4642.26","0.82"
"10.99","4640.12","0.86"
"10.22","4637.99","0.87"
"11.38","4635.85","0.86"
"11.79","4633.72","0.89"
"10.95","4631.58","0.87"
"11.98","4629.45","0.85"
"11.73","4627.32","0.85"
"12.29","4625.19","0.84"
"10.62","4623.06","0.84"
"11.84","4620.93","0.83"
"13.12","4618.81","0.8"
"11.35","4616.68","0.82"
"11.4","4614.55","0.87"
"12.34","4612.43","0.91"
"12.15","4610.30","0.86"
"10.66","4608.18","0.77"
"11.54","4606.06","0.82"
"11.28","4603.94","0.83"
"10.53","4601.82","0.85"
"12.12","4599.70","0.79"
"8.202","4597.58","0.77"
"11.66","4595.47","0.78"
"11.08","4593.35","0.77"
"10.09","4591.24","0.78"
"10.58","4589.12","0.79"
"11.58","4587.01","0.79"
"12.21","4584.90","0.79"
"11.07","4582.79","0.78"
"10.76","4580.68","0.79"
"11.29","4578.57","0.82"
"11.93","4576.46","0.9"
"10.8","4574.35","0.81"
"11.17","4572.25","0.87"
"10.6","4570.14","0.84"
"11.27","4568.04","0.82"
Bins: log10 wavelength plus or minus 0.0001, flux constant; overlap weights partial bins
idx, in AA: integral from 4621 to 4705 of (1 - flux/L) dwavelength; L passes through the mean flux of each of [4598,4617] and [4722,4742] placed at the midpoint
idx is 5.9 AA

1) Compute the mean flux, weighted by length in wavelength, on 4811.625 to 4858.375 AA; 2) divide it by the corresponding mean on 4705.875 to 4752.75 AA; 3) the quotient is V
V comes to 0.9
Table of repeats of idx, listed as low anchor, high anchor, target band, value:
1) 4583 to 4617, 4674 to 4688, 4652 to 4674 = 0.37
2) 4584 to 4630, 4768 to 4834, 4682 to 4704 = 1.51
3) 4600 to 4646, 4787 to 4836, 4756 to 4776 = 1.04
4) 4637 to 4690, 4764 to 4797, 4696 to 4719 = -0.61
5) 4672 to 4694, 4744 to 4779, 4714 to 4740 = -2.05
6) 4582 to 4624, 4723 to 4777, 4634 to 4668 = 2.03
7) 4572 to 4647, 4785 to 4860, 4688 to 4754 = -0.71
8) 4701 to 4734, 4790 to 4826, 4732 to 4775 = 0.59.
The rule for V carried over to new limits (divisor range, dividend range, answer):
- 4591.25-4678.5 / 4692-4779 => 1.01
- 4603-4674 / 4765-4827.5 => 0.99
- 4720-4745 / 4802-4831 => 0.91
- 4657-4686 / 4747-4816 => 1.05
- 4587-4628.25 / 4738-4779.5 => 0.96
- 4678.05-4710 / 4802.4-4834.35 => 0.98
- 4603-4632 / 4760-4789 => 0.91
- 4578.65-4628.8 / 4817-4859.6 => 0.90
